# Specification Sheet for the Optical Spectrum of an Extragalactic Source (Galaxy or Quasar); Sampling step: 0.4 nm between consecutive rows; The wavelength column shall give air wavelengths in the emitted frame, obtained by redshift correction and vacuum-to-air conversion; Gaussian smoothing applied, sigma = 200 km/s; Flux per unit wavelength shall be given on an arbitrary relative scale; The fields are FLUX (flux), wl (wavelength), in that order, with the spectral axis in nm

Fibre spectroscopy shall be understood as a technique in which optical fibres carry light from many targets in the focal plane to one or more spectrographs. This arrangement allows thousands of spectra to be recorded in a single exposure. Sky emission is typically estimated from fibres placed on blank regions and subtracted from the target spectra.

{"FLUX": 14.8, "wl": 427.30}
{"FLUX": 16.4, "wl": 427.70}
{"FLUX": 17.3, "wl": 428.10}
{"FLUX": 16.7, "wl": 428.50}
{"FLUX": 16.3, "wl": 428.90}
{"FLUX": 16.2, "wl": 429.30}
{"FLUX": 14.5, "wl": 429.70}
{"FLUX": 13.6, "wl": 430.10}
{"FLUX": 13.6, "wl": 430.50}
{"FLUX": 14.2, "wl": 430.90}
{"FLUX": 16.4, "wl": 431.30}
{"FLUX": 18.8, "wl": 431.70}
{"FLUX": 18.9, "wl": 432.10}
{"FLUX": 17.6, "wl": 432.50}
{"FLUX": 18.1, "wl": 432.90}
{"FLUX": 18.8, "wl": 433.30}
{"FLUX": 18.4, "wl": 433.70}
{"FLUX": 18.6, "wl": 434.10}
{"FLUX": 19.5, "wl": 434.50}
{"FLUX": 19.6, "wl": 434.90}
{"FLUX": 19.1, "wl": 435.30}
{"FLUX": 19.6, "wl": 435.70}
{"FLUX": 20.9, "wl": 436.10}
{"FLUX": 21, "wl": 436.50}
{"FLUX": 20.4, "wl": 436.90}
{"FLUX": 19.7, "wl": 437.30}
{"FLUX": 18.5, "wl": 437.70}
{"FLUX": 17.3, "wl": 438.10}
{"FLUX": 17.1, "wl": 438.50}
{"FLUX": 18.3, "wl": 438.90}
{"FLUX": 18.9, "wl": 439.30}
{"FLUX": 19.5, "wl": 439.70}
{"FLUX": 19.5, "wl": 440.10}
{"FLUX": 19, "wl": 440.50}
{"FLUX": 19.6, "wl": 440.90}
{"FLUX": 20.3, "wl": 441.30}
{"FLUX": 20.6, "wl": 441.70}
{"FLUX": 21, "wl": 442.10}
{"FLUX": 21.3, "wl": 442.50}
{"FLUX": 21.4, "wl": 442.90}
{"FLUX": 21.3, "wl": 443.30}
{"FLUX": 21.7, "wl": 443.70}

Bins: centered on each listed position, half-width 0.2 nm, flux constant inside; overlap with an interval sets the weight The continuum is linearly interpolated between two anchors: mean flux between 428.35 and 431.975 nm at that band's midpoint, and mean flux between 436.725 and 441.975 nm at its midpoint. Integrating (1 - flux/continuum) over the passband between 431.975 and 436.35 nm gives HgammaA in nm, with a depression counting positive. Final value -0.474 nm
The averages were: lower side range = 15.6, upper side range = 19.2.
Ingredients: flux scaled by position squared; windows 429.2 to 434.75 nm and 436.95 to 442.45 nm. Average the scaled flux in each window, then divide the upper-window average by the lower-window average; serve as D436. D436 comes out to 1.2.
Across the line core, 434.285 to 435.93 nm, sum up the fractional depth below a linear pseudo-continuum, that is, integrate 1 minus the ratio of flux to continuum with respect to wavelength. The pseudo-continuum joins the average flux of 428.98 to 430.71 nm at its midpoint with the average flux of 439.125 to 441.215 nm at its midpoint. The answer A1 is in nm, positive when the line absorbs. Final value -0.24 nm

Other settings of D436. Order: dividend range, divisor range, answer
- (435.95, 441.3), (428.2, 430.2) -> 1.28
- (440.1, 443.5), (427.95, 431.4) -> 1.41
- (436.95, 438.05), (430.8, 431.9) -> 1.17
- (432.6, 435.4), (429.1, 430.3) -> 1.30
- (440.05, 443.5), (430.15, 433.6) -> 1.27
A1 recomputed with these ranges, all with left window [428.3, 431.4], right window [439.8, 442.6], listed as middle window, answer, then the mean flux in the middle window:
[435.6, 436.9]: -0.19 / 20.6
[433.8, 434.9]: -0.13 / 19.1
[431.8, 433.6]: -0.22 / 18.4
